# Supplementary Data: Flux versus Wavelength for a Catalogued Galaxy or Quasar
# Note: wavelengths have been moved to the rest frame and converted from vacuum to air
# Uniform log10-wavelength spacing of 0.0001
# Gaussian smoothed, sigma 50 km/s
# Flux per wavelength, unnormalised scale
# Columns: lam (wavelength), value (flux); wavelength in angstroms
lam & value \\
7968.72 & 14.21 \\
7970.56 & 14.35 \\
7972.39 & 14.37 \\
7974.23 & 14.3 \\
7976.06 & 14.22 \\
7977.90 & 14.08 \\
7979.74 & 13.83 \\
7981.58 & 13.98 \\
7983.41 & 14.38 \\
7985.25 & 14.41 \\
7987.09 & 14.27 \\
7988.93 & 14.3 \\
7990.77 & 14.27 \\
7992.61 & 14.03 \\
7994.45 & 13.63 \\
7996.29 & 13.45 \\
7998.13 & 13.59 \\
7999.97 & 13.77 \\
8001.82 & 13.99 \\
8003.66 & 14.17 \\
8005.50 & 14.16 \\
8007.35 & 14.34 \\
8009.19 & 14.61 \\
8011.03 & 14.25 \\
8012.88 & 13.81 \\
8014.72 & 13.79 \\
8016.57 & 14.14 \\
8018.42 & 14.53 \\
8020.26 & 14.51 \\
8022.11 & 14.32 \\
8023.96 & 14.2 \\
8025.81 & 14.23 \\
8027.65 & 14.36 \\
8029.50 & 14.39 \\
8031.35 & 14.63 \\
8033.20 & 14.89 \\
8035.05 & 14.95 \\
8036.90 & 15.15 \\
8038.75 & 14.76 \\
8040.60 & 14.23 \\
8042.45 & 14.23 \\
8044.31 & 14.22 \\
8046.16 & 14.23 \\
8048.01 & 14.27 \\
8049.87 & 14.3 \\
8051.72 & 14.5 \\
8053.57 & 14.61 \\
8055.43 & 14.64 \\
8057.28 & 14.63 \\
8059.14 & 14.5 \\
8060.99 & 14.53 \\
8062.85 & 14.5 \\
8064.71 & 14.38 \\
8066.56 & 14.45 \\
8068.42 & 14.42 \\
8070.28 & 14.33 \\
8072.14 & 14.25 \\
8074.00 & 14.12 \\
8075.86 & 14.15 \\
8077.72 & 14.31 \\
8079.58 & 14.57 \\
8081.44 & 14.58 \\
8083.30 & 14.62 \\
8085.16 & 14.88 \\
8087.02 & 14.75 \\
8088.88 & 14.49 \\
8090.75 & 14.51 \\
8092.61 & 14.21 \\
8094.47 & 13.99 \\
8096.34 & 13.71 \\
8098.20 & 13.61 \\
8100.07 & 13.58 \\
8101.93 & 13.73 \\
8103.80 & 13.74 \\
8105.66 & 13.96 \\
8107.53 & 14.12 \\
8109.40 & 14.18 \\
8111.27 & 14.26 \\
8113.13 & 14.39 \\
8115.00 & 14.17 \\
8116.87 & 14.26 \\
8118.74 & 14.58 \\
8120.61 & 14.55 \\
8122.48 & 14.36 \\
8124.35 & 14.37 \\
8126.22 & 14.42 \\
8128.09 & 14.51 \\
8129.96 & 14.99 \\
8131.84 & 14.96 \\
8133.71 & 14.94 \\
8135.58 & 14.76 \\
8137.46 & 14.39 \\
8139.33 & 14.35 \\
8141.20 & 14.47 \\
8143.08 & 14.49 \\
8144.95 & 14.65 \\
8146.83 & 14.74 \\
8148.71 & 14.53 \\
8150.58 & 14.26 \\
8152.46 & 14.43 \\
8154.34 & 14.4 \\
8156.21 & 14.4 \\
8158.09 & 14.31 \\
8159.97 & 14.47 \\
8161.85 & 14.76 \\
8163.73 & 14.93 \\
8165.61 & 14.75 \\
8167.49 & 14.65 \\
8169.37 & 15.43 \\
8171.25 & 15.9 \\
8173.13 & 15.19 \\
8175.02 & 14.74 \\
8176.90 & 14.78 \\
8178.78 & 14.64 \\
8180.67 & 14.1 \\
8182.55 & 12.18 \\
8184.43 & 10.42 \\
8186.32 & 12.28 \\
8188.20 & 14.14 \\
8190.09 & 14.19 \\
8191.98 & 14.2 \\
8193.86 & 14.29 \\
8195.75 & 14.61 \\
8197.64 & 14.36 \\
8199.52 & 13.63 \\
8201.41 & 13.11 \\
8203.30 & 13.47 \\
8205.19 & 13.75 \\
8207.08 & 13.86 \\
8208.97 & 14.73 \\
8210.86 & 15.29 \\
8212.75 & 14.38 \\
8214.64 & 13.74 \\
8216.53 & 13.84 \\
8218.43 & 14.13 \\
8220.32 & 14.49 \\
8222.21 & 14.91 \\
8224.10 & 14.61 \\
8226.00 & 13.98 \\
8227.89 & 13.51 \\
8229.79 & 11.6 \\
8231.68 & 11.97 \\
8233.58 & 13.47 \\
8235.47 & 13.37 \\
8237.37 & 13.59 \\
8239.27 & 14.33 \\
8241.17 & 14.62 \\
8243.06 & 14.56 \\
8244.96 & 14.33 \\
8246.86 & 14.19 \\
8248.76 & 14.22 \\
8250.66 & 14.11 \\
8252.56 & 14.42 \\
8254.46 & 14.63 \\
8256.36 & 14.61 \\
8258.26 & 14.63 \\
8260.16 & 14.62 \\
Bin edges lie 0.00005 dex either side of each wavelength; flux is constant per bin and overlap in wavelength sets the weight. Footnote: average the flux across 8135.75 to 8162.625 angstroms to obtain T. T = 14.5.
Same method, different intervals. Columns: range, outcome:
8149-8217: 14.2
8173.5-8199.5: 13.8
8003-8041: 14.4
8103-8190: 14.4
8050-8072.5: 14.5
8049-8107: 14.3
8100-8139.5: 14.4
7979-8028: 14.1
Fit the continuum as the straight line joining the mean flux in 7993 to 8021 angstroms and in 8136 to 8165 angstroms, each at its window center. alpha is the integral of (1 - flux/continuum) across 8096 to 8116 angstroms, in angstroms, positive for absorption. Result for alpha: 0.6 angstroms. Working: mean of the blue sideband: 14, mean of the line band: 14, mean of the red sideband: 14.5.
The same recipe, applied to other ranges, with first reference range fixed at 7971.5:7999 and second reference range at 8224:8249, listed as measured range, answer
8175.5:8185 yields 0.3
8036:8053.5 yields -0.6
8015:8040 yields -0.9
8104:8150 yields -2.0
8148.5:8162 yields -0.6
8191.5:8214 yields -0.6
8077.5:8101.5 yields -0.6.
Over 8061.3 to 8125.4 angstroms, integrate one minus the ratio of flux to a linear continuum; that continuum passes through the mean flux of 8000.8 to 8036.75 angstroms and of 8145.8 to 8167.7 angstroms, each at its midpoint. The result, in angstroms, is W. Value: 0.8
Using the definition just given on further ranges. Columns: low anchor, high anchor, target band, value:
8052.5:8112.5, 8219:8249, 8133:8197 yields -1.31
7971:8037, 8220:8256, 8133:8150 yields -0.63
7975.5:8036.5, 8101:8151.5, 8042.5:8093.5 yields -0.45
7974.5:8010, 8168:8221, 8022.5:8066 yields -1.27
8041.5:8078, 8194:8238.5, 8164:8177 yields -0.99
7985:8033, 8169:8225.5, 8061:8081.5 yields -0.32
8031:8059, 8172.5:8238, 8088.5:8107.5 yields 0.47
